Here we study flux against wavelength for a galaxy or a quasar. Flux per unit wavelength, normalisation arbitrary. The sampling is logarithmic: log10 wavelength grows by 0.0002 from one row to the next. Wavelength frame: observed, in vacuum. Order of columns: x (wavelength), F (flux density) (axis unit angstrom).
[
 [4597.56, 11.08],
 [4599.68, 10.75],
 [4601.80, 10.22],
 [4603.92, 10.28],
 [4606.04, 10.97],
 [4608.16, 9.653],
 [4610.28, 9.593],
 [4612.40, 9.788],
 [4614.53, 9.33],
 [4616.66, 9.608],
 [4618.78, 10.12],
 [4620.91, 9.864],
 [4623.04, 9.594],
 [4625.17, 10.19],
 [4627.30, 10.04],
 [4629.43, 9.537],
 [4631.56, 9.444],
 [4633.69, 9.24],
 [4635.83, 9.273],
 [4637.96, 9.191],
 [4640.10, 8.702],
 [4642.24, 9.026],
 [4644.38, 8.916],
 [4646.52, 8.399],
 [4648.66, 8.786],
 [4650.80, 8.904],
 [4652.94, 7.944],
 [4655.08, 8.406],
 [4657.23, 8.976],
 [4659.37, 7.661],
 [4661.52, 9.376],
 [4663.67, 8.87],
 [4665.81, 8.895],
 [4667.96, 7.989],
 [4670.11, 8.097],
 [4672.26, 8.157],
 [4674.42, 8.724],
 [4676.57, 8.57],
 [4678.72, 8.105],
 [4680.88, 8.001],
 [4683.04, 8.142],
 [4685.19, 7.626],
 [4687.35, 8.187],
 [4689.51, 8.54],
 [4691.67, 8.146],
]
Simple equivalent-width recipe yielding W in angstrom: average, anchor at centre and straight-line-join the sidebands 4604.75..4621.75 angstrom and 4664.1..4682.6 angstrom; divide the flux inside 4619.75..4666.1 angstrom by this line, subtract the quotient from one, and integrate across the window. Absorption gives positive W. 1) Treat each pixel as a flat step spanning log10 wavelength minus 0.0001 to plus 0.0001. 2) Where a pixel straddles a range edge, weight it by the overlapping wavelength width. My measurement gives 0.3 angstrom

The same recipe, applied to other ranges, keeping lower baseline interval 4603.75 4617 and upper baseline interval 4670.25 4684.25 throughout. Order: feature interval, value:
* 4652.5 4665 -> 0.2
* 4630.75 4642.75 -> 0.1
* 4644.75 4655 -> 0.5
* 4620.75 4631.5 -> -0.4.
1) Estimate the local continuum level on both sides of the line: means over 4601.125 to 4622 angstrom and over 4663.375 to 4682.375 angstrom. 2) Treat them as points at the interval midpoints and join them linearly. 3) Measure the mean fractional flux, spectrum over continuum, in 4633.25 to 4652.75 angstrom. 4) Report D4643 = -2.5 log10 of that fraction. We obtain 0.03 mag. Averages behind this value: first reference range 9.94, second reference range 8.35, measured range 8.88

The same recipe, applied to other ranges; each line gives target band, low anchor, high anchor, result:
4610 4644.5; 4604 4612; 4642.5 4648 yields -0.015 mag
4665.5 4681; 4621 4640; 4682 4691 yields 0.020 mag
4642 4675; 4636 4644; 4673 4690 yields 0.012 mag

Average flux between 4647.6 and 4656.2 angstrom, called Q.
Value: 8.51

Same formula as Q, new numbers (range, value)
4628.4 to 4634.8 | 9.41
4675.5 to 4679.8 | 8.34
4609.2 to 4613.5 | 9.69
